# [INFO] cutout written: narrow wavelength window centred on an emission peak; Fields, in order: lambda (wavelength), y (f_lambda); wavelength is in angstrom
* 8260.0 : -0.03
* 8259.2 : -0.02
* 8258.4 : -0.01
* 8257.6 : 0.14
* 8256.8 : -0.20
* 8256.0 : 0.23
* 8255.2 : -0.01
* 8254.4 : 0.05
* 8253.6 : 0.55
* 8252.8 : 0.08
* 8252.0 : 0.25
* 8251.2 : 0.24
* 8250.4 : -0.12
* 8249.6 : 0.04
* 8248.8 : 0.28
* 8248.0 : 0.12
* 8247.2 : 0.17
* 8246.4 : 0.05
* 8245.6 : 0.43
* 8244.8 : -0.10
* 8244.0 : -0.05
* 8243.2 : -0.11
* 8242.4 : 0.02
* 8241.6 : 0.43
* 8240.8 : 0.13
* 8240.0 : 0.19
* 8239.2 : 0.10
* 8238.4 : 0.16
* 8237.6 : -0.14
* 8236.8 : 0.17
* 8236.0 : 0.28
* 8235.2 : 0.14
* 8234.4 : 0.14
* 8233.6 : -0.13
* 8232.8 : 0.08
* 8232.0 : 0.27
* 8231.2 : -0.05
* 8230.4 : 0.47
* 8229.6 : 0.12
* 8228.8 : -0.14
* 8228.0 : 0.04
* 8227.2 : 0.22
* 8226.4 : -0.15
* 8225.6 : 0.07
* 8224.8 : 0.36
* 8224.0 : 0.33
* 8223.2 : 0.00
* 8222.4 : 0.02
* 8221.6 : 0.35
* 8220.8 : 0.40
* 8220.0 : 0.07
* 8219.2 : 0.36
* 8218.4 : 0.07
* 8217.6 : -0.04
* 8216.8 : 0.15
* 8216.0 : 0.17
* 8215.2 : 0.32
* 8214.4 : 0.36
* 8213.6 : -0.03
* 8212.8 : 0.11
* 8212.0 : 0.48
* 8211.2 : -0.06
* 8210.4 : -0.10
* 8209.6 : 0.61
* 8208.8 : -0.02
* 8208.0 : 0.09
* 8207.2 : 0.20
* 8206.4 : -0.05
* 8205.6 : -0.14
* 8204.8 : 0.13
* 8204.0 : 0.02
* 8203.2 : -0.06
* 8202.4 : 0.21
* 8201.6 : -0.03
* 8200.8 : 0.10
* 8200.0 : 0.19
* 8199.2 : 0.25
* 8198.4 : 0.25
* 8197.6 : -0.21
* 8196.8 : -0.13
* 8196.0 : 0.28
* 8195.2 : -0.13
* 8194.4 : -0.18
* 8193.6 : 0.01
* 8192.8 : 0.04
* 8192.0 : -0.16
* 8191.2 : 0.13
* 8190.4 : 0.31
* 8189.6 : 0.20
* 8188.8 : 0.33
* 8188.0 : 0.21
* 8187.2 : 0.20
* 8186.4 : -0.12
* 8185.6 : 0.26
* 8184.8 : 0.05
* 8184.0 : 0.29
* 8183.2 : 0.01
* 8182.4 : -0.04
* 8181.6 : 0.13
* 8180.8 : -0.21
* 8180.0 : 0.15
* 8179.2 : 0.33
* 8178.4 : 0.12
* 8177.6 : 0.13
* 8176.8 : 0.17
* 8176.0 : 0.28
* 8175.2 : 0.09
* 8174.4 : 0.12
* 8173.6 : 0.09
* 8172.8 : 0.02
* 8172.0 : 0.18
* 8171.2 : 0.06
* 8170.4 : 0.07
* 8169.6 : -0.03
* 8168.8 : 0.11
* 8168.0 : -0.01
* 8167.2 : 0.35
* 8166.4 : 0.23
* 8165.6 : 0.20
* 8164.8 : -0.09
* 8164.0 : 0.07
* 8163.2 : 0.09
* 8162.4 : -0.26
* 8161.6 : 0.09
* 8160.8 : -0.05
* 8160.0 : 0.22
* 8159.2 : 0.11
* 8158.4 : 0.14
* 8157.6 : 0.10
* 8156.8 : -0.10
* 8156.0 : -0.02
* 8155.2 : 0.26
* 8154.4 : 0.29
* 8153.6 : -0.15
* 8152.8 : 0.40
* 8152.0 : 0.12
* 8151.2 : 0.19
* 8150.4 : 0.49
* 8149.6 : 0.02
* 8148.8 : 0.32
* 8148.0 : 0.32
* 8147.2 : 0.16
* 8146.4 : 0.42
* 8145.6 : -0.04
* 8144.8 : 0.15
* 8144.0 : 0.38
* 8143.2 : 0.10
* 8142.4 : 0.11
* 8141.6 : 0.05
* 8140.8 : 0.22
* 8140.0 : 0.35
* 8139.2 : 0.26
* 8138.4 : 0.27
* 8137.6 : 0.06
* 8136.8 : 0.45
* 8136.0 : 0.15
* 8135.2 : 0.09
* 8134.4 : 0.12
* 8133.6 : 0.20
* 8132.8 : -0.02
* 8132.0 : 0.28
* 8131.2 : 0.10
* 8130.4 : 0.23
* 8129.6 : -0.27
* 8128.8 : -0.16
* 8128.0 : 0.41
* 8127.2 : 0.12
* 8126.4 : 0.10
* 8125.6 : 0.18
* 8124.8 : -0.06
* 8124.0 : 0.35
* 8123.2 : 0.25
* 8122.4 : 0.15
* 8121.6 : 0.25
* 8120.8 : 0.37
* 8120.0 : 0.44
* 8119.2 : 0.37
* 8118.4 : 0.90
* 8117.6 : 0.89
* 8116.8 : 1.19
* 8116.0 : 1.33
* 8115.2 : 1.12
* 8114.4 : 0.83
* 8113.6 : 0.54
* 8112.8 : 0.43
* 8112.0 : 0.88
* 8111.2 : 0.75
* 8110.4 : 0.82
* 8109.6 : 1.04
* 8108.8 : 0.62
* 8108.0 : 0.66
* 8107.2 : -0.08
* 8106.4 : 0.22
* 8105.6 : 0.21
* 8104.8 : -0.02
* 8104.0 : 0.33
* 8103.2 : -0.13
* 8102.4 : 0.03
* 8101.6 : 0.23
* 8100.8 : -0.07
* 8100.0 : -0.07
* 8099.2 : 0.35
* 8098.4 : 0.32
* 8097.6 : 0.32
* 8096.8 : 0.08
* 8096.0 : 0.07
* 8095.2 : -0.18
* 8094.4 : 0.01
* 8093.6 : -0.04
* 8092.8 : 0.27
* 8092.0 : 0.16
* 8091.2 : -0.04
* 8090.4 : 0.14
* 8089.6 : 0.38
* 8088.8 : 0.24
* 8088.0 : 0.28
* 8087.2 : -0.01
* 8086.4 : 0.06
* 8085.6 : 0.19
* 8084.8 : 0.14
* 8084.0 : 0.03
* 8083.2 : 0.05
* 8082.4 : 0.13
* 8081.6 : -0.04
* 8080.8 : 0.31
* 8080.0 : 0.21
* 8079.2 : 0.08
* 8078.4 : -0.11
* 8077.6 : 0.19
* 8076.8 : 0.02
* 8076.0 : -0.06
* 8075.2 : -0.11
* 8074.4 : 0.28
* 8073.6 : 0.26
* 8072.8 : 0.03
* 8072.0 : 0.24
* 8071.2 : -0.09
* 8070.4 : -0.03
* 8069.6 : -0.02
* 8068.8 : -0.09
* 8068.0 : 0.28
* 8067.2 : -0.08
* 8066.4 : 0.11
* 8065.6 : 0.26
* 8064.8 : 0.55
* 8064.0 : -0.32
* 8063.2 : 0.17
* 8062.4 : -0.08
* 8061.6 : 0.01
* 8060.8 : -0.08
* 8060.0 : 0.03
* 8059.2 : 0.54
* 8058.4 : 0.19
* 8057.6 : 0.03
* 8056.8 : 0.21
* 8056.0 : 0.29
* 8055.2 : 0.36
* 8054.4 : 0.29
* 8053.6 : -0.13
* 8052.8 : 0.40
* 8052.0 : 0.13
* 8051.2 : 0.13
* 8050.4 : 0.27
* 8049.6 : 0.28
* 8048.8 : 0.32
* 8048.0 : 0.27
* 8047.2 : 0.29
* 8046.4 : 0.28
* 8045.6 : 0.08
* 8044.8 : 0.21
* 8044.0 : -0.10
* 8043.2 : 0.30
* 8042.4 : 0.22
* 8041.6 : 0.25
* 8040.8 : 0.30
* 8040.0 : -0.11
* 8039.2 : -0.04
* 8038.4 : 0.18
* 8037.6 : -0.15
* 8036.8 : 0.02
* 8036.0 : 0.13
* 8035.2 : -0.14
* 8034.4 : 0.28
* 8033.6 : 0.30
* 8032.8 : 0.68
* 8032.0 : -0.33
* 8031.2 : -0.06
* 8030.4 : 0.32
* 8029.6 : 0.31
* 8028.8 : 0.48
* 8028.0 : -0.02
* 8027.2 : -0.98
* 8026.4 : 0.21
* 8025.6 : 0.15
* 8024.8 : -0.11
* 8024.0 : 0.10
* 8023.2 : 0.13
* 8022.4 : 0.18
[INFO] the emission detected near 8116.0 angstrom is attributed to [O II] 3727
